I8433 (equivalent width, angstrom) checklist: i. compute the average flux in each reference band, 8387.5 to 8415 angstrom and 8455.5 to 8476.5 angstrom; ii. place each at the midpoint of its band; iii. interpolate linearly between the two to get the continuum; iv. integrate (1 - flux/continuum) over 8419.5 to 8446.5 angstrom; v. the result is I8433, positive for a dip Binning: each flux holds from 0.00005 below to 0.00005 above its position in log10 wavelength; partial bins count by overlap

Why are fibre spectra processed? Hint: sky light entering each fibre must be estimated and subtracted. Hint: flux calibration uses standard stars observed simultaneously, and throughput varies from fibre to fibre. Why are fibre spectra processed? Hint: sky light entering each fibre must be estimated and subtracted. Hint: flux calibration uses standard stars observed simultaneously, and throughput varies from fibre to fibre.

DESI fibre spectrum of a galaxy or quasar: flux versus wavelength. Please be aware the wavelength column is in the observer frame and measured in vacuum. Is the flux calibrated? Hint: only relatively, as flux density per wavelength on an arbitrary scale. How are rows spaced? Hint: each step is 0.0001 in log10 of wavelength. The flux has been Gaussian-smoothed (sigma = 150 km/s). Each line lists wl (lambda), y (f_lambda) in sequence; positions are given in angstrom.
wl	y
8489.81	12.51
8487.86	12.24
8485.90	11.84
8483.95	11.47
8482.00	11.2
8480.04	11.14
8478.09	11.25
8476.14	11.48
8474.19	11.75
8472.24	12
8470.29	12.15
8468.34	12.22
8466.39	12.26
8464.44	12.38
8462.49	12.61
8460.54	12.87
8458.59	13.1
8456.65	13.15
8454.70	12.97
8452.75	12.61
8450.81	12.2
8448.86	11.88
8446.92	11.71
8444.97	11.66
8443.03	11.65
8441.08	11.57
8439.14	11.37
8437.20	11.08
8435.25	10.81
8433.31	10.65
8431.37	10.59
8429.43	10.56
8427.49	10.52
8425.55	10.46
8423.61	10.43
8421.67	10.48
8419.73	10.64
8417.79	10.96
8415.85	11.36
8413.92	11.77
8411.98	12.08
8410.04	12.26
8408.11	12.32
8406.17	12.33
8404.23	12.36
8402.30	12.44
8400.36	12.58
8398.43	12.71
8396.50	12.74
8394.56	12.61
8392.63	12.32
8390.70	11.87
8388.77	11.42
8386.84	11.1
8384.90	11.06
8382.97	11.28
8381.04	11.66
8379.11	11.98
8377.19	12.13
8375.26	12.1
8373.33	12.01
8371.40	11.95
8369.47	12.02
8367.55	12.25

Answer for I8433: 3.1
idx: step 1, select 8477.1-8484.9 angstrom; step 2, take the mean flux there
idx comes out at 11.3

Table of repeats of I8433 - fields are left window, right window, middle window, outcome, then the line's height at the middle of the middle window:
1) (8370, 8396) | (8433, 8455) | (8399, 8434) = 1.03 angstrom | 11.7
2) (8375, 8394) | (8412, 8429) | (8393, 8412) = -1.95 angstrom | 11.3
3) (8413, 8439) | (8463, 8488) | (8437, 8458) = -1.49 angstrom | 11.2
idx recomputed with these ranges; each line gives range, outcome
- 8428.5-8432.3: 10.6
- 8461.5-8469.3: 12.4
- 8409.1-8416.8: 11.9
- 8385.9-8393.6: 11.7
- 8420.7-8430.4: 10.5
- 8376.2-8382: 11.9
